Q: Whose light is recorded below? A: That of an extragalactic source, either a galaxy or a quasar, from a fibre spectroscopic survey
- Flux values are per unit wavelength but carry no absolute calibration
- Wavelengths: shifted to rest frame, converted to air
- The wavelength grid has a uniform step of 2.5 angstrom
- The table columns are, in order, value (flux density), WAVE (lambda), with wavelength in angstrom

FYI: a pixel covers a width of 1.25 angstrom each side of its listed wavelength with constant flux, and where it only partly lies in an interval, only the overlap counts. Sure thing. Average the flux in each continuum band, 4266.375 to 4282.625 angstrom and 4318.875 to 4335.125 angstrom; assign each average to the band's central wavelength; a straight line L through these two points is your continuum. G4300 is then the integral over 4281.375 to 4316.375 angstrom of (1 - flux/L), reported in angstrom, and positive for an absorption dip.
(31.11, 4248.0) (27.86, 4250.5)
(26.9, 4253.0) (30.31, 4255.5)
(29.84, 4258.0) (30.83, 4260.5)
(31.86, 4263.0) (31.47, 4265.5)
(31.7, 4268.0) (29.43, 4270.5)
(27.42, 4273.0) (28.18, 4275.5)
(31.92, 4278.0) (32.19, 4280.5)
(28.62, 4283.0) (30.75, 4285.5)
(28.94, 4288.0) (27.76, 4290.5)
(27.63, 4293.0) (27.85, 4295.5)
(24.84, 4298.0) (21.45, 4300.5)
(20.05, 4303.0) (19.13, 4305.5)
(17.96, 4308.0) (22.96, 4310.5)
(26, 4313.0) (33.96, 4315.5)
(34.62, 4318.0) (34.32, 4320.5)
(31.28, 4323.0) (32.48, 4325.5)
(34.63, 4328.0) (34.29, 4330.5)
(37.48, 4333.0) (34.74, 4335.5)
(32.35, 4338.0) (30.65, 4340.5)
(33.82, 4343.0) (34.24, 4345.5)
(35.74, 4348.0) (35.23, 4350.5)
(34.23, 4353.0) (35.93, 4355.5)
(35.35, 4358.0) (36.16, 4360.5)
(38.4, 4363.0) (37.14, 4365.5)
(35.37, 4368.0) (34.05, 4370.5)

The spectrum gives 7.0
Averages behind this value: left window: 30.1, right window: 34.1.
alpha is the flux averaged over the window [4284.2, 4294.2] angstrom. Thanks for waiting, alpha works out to 28.8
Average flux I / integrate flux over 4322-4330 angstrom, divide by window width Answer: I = 33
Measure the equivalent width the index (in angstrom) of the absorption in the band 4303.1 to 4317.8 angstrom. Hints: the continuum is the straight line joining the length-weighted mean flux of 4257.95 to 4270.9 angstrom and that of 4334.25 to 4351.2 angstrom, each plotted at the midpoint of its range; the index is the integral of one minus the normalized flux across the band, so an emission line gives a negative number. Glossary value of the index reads 3.7 angstrom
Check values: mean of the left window 31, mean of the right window 33.8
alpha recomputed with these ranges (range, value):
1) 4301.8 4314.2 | 21.2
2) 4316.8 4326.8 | 33.2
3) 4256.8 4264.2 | 30.8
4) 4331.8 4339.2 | 34.9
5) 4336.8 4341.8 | 31.5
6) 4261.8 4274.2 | 30.4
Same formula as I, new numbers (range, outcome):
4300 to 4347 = 30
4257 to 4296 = 29.8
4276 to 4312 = 25.9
